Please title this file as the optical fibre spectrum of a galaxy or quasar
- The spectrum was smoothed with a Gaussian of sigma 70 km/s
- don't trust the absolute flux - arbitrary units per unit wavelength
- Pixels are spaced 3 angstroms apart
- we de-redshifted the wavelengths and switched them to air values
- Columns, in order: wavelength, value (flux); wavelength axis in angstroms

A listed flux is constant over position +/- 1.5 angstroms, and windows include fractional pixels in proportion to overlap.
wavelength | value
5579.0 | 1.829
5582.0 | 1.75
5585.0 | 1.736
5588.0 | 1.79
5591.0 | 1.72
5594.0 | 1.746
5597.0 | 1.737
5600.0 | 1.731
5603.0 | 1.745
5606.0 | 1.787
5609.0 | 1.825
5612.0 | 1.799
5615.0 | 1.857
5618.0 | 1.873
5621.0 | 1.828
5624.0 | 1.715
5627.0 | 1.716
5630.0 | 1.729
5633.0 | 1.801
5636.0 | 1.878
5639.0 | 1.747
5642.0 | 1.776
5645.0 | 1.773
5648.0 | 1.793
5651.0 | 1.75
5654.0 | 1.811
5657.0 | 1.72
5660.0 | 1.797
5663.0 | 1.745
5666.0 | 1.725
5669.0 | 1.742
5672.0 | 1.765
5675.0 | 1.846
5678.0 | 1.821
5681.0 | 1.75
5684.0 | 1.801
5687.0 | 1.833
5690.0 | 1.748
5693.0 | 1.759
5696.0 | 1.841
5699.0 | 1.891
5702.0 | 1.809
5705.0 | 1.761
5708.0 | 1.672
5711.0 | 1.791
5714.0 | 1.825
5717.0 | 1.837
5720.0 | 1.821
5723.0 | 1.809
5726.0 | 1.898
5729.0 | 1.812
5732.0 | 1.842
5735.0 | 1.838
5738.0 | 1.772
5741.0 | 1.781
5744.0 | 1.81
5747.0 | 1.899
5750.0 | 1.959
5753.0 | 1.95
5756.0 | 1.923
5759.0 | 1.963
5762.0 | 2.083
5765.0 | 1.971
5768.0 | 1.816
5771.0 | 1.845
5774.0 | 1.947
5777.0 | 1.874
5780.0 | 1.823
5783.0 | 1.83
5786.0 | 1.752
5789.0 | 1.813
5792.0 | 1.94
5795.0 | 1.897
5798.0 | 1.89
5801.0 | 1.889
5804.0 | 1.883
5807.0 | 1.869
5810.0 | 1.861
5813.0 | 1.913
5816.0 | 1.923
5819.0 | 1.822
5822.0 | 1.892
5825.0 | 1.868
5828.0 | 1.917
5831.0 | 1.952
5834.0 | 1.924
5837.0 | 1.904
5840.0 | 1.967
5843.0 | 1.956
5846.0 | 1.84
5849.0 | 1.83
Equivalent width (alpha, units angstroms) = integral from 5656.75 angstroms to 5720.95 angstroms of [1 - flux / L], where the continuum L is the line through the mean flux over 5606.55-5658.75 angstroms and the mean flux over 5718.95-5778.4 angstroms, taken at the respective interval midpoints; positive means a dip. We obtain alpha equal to 1.6 angstroms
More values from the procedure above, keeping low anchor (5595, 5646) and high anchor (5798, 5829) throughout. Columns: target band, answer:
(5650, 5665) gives 0.3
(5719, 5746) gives 0.3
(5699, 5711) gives 0.4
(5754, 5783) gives -0.8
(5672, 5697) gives 0.3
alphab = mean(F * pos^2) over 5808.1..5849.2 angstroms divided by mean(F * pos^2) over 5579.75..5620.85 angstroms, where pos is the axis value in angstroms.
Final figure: 1.16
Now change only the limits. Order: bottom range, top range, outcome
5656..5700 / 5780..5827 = 1.09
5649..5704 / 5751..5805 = 1.10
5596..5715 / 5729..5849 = 1.11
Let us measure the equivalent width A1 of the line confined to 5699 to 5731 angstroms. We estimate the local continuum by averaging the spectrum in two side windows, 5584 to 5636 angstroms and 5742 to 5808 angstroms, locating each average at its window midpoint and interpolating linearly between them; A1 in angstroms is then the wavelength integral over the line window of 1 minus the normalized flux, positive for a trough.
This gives 0.7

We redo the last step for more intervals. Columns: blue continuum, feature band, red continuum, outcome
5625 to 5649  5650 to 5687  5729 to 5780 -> 0.6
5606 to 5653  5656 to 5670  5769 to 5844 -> 0.5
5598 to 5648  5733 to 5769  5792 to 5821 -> -0.8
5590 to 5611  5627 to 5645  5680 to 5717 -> -0.1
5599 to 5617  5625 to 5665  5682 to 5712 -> 0.5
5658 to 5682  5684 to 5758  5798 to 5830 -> -0.6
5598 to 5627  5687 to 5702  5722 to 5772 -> 0.3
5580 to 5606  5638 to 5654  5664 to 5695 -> 0.0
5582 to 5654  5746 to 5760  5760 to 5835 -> -0.6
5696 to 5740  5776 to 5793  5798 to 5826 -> 0.2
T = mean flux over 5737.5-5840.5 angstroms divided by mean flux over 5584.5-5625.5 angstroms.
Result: 1.1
